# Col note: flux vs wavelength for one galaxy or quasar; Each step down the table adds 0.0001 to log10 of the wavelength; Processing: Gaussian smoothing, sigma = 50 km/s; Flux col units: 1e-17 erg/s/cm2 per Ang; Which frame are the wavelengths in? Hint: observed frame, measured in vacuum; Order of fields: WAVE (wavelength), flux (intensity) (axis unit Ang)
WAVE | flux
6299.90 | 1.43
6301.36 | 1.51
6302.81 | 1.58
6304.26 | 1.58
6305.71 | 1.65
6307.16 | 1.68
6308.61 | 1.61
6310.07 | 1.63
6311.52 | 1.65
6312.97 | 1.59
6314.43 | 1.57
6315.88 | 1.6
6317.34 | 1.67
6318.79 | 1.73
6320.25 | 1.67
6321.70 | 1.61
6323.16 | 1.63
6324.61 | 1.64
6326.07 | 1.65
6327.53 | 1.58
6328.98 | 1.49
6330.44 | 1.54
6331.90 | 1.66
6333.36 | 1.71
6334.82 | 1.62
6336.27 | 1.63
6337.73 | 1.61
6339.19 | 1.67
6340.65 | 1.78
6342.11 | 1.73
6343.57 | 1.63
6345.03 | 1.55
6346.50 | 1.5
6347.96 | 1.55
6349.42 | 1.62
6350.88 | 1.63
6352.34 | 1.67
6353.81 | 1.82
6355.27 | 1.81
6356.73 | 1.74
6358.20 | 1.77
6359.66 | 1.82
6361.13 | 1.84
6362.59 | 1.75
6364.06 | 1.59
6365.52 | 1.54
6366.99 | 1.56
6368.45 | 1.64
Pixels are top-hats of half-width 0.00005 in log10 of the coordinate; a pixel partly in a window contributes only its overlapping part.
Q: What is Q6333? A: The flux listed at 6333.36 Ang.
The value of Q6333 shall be 1.71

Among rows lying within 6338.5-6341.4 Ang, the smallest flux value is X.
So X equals 1.67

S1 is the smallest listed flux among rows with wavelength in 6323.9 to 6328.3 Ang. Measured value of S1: 1.58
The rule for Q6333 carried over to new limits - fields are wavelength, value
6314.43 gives 1.57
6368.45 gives 1.64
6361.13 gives 1.84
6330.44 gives 1.54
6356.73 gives 1.74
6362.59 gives 1.75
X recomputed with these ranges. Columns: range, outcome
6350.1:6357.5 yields 1.63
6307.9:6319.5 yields 1.57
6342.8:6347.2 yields 1.5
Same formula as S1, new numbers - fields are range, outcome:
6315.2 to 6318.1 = 1.6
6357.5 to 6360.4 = 1.77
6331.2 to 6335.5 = 1.62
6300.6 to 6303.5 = 1.51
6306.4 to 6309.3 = 1.61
